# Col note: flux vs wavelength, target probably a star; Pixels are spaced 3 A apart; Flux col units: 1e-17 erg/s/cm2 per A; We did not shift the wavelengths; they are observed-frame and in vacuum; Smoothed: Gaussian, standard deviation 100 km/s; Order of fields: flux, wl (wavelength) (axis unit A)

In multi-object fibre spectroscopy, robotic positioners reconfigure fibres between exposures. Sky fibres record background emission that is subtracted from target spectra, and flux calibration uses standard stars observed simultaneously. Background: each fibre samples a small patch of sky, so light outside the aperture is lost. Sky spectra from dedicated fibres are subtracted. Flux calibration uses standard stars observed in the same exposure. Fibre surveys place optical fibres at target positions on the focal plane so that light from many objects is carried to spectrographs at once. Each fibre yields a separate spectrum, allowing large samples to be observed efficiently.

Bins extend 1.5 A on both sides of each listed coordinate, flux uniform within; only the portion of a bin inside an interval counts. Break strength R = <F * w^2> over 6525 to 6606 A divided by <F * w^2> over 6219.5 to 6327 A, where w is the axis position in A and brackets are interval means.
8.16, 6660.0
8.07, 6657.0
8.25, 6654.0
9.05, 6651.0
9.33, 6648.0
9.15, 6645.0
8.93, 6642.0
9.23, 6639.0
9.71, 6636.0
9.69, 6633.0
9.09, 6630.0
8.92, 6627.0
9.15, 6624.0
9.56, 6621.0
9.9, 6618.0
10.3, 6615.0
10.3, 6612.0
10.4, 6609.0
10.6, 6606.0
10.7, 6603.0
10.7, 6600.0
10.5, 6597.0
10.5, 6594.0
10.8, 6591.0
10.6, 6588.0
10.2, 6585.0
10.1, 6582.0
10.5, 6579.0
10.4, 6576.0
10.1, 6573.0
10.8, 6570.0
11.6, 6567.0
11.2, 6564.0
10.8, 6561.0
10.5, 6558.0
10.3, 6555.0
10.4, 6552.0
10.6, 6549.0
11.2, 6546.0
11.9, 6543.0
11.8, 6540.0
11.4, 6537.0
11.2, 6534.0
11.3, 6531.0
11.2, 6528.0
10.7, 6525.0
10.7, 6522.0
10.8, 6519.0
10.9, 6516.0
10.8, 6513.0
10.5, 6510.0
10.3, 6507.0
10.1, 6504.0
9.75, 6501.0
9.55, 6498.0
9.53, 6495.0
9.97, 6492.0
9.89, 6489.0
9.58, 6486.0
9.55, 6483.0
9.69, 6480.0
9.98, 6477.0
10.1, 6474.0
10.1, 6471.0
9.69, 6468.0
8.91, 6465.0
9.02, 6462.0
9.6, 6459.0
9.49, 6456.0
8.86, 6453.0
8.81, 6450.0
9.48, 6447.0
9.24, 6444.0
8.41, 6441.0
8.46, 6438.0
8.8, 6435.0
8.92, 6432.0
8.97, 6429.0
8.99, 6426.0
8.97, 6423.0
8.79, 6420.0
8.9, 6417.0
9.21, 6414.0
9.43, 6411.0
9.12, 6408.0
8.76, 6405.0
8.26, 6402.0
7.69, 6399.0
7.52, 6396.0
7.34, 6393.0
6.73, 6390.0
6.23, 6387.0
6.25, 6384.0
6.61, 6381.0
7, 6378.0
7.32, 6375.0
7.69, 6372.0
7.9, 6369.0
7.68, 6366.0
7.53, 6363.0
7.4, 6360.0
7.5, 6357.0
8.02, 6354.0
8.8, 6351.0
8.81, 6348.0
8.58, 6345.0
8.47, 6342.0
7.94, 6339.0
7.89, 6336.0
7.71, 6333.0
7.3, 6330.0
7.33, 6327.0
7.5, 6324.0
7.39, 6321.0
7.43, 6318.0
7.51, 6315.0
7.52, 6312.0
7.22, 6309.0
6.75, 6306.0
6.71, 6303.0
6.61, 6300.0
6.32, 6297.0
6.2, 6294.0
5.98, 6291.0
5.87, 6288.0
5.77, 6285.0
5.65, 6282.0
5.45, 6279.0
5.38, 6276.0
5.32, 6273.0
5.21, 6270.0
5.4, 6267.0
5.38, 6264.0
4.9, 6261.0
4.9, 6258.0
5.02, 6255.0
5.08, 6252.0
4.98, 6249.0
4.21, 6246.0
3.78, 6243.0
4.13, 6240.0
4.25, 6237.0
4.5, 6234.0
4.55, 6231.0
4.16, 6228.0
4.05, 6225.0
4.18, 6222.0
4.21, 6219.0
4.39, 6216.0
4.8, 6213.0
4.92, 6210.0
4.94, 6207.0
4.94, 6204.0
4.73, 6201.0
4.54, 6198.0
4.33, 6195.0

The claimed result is 2.11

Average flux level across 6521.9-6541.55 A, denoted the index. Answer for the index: 11.2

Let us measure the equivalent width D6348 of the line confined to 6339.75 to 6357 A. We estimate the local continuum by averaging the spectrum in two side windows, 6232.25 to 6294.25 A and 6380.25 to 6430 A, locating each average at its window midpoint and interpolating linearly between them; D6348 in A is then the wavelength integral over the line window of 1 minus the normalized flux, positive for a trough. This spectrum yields -3.8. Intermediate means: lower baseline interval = 5.09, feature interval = 8.42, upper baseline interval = 8.12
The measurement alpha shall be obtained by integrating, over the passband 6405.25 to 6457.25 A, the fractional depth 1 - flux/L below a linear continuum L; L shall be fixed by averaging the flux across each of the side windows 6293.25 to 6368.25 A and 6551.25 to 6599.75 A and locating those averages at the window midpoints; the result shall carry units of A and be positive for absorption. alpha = -1.2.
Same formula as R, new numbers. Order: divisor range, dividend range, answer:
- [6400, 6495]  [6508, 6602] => 1.21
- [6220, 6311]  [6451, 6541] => 2.07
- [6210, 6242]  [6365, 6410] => 1.82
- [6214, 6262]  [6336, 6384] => 1.81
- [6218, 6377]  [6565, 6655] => 1.74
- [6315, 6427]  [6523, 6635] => 1.42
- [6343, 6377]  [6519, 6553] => 1.48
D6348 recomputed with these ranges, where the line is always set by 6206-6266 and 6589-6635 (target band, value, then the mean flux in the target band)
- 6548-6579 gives -4.3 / 10.7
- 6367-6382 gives -1.7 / 7.34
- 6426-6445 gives -3.3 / 8.8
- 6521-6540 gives -4.8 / 11.2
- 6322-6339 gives -4.6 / 7.58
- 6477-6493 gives -3.0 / 9.75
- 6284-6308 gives -3.8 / 6.31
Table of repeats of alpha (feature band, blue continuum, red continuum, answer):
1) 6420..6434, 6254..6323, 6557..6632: -1.6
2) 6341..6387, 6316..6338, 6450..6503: 2.1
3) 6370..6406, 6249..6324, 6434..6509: 3.0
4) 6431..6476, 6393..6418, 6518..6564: 1.0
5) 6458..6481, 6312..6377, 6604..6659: -3.1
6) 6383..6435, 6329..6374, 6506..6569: 3.6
